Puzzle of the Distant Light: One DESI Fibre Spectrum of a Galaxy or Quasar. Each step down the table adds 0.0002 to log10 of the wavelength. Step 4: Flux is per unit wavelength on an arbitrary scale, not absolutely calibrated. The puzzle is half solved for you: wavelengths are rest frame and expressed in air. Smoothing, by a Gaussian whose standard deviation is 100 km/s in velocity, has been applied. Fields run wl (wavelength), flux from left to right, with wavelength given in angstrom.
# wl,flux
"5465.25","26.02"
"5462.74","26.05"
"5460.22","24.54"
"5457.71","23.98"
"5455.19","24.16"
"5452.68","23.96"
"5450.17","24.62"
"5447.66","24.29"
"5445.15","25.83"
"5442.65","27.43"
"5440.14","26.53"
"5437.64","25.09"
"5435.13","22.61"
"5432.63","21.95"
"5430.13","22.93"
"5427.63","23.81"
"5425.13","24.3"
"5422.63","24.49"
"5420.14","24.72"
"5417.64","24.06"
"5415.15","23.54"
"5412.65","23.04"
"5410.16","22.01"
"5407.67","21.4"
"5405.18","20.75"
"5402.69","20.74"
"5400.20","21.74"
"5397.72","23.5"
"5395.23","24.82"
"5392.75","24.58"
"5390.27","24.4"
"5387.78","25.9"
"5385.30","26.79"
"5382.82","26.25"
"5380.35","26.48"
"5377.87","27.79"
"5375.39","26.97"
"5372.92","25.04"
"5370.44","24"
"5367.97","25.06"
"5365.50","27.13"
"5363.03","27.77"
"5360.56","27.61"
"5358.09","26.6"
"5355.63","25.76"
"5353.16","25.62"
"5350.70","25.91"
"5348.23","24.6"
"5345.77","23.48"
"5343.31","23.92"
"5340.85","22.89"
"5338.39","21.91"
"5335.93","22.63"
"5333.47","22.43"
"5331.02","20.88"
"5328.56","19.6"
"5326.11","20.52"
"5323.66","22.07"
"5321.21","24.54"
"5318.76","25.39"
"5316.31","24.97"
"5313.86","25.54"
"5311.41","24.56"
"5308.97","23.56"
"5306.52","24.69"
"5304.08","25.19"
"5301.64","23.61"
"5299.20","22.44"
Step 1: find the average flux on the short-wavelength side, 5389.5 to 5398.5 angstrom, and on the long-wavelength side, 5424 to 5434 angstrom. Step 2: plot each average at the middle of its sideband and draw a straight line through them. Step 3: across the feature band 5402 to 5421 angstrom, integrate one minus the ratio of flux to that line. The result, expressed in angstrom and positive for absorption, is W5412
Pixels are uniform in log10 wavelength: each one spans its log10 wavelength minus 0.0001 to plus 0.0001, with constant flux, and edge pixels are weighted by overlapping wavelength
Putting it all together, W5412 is 1.0 angstrom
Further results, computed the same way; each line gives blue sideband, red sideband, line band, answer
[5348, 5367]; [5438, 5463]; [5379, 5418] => 3.19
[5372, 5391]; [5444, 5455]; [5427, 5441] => 0.70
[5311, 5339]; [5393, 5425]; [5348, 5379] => -4.39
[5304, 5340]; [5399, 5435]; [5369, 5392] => -2.98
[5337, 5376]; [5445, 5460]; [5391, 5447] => 2.31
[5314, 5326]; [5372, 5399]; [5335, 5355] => 0.58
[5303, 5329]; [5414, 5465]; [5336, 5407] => -2.22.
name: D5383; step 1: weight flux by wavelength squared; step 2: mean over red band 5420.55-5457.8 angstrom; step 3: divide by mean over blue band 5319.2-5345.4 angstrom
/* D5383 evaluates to 1.14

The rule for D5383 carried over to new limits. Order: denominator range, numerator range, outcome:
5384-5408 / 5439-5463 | 1.09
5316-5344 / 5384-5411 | 1.06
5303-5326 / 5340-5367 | 1.07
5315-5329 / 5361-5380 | 1.16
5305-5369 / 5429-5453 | 1.05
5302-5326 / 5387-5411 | 0.97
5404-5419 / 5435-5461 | 1.12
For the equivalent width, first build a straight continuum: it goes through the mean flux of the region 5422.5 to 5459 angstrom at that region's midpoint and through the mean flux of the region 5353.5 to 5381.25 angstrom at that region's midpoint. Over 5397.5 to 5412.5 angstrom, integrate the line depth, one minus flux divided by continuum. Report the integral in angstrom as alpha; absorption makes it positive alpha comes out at 2.2 angstrom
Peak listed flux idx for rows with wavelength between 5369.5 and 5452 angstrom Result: 27.79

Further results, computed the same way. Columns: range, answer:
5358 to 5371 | 27.77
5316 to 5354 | 25.91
